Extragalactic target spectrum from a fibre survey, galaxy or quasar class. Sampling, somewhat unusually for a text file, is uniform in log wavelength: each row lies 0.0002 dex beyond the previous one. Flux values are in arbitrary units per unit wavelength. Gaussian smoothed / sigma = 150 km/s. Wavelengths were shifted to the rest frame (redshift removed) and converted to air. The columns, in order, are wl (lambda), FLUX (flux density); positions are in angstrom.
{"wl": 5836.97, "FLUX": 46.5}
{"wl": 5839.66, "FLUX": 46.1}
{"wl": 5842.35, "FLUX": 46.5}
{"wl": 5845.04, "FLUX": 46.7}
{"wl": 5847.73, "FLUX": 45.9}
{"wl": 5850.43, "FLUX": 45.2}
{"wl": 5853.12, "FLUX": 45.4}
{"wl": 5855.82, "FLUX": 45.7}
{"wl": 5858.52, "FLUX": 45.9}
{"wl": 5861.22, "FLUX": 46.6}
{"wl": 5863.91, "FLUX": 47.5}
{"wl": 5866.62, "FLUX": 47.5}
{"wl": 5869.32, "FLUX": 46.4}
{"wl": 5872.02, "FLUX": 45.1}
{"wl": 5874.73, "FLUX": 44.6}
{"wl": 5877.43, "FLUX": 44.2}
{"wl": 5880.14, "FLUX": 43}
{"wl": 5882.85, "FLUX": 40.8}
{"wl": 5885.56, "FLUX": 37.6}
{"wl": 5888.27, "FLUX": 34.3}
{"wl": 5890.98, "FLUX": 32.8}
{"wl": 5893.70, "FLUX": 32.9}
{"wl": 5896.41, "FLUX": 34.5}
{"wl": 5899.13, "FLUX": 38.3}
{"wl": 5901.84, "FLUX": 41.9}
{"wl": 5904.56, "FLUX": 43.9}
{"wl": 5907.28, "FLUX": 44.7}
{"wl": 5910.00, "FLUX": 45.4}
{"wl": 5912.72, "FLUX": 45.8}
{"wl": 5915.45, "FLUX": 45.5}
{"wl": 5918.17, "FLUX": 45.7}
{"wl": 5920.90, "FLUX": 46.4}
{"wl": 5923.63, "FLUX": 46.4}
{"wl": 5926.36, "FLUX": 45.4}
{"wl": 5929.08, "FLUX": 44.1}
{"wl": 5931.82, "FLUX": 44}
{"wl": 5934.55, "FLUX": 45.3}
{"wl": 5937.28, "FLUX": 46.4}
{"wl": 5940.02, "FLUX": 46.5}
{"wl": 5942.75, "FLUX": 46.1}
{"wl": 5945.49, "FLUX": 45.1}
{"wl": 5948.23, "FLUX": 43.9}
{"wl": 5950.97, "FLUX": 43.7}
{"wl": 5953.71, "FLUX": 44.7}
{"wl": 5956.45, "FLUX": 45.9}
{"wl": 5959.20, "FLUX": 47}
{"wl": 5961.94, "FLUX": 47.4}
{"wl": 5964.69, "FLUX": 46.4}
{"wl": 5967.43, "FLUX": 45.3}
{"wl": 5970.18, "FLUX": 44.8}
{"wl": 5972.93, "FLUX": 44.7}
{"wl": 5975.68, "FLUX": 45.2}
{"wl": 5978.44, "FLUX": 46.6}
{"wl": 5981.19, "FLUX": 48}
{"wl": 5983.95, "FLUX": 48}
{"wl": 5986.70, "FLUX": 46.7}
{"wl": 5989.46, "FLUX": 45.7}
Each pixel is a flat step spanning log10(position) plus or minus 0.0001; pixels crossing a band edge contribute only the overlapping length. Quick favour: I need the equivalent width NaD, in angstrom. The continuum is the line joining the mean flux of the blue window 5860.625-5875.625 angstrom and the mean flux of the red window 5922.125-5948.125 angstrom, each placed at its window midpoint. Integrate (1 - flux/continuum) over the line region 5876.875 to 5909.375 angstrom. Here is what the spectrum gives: 4.9 angstrom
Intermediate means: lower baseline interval 46.3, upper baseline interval 45.4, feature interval 39.1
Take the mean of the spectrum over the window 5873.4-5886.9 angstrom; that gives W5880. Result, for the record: 42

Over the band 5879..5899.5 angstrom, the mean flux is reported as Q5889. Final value 36.6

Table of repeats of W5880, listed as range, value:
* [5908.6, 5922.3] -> 45.7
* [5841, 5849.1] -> 46.3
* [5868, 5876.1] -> 45.4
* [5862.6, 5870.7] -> 47.1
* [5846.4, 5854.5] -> 45.5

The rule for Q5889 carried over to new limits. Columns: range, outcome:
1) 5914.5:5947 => 45.6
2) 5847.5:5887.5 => 44.6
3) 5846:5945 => 43.6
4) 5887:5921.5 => 40.8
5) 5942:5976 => 45.4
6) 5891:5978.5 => 44.2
